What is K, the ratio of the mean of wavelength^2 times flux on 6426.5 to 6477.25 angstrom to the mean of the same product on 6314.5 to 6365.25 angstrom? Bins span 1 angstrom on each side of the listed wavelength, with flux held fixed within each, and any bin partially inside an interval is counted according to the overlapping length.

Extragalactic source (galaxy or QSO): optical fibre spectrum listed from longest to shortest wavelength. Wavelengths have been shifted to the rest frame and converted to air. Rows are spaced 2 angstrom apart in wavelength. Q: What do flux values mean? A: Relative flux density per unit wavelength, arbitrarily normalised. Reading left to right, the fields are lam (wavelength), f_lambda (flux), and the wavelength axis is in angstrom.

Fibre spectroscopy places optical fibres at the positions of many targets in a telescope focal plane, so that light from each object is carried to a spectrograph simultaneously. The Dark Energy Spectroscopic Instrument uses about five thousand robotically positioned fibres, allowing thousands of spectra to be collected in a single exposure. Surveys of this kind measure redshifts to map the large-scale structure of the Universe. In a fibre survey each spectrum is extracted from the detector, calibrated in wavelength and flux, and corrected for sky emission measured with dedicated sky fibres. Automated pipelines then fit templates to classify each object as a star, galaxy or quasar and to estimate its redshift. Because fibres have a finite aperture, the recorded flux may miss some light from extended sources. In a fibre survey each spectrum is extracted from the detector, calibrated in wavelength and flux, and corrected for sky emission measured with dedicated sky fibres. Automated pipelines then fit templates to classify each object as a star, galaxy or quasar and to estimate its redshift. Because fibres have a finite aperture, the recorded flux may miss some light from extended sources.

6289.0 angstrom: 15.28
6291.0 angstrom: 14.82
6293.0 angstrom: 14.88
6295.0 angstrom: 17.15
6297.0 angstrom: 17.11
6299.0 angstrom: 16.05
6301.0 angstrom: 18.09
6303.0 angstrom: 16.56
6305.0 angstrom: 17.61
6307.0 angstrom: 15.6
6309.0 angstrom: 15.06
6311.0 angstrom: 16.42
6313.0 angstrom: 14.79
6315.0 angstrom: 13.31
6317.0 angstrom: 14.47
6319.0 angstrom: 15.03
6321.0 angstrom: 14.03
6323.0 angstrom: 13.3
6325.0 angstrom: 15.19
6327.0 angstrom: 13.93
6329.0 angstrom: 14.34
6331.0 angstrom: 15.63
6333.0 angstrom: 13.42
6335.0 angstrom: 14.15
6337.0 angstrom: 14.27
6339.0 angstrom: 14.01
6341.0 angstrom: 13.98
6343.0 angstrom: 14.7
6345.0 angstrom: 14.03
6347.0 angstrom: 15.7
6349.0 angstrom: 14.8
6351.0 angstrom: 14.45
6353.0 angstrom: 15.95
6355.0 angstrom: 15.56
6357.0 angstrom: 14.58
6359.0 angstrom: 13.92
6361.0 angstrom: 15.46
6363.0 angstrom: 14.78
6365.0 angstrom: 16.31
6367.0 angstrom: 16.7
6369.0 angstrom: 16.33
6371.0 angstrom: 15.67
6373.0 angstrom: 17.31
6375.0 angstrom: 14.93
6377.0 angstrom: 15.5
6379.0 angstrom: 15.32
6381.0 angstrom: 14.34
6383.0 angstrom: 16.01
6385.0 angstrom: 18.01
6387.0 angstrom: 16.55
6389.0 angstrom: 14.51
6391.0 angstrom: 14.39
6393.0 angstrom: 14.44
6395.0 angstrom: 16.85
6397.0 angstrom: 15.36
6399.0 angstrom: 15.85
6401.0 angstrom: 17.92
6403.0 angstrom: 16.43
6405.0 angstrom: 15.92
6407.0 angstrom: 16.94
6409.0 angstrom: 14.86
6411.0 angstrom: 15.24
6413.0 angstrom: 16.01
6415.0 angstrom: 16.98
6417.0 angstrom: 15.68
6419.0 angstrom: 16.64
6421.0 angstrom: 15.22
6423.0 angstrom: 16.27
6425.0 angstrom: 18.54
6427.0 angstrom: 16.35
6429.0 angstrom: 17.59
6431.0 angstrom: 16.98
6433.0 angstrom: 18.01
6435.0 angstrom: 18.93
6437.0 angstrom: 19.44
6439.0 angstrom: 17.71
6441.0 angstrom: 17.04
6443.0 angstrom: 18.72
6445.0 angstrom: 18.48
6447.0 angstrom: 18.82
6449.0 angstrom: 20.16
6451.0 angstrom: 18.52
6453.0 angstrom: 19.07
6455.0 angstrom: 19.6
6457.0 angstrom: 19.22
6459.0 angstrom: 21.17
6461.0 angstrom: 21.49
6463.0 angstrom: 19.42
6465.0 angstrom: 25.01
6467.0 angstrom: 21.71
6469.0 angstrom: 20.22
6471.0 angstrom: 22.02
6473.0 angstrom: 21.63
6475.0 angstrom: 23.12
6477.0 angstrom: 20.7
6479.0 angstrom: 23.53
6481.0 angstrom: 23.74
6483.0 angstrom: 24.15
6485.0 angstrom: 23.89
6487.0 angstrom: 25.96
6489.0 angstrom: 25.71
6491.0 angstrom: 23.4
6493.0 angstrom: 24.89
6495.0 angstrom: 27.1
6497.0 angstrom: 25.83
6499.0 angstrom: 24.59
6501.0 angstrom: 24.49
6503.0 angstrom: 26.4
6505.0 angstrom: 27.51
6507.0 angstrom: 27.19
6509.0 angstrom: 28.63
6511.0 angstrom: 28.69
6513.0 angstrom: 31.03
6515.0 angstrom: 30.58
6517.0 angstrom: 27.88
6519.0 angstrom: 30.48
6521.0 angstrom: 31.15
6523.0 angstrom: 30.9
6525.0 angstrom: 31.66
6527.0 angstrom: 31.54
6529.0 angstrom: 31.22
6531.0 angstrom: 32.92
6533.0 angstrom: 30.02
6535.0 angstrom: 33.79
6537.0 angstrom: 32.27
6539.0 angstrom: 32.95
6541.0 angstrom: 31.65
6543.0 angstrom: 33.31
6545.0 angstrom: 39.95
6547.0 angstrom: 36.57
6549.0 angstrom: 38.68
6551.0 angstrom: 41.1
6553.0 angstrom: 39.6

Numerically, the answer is 1.4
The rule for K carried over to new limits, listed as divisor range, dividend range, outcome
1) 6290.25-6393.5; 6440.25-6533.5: 1.70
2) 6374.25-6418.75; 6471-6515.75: 1.66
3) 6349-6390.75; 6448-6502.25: 1.50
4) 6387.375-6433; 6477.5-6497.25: 1.56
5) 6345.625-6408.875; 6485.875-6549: 1.99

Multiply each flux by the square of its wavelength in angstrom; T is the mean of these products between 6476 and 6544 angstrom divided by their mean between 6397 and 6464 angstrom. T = 1.63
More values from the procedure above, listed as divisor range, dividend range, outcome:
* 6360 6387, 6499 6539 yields 1.96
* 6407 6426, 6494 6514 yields 1.72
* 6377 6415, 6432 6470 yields 1.26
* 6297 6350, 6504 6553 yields 2.30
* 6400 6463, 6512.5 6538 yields 1.81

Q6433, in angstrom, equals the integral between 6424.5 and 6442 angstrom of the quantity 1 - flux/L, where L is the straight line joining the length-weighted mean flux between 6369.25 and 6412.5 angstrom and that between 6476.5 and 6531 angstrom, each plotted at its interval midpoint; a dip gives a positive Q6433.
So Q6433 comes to 2.0 angstrom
